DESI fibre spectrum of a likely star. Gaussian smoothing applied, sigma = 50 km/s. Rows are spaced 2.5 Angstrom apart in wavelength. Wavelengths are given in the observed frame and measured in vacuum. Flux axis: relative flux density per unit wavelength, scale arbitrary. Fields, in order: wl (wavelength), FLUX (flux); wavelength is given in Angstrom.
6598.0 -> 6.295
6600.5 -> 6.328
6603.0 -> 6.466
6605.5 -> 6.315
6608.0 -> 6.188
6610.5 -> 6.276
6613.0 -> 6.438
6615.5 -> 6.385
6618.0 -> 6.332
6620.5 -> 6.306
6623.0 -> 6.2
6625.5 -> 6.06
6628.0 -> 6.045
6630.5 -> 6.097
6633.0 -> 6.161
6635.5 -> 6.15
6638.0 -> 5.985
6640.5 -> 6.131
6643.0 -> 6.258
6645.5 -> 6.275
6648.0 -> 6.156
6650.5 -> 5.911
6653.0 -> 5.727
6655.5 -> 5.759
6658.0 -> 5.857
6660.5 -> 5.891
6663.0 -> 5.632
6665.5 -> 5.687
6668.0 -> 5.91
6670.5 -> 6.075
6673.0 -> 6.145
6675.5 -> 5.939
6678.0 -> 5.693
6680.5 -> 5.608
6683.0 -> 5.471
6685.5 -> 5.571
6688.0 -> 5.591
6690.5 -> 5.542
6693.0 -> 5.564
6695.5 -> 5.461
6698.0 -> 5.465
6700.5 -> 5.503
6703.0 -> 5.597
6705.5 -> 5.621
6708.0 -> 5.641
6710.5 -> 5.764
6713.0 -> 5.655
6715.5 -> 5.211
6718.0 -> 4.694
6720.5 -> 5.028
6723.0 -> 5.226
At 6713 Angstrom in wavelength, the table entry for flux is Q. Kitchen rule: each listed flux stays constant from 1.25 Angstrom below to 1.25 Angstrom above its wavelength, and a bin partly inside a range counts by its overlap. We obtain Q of 5.655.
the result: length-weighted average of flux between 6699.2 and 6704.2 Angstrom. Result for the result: 5.55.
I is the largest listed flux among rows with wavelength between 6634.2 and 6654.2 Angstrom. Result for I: 6.275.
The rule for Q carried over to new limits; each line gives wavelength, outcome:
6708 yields 5.641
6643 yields 6.258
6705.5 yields 5.621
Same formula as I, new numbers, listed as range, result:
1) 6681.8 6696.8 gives 5.591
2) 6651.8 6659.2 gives 5.857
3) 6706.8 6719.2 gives 5.764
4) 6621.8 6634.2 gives 6.2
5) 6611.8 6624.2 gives 6.438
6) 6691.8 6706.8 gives 5.621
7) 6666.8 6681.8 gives 6.145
